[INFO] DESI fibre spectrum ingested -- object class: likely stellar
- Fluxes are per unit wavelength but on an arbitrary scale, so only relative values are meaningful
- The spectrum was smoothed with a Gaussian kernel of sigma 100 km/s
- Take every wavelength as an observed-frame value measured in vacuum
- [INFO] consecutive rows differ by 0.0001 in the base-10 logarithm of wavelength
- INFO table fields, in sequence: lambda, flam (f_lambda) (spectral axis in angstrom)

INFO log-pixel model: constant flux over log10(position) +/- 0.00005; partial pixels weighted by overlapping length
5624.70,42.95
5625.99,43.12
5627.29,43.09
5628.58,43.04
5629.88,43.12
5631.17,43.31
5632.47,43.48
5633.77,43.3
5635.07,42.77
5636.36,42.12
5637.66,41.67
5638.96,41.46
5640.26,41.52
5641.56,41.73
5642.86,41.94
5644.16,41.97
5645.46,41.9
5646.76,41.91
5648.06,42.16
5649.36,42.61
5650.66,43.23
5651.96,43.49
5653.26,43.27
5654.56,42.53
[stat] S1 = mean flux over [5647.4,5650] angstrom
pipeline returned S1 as 42.4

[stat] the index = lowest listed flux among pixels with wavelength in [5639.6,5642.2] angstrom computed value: 41.52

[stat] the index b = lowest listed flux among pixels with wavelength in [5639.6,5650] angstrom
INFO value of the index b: 41.52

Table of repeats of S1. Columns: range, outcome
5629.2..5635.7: 43.2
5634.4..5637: 42.5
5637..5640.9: 41.5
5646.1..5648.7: 42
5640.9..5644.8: 41.9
